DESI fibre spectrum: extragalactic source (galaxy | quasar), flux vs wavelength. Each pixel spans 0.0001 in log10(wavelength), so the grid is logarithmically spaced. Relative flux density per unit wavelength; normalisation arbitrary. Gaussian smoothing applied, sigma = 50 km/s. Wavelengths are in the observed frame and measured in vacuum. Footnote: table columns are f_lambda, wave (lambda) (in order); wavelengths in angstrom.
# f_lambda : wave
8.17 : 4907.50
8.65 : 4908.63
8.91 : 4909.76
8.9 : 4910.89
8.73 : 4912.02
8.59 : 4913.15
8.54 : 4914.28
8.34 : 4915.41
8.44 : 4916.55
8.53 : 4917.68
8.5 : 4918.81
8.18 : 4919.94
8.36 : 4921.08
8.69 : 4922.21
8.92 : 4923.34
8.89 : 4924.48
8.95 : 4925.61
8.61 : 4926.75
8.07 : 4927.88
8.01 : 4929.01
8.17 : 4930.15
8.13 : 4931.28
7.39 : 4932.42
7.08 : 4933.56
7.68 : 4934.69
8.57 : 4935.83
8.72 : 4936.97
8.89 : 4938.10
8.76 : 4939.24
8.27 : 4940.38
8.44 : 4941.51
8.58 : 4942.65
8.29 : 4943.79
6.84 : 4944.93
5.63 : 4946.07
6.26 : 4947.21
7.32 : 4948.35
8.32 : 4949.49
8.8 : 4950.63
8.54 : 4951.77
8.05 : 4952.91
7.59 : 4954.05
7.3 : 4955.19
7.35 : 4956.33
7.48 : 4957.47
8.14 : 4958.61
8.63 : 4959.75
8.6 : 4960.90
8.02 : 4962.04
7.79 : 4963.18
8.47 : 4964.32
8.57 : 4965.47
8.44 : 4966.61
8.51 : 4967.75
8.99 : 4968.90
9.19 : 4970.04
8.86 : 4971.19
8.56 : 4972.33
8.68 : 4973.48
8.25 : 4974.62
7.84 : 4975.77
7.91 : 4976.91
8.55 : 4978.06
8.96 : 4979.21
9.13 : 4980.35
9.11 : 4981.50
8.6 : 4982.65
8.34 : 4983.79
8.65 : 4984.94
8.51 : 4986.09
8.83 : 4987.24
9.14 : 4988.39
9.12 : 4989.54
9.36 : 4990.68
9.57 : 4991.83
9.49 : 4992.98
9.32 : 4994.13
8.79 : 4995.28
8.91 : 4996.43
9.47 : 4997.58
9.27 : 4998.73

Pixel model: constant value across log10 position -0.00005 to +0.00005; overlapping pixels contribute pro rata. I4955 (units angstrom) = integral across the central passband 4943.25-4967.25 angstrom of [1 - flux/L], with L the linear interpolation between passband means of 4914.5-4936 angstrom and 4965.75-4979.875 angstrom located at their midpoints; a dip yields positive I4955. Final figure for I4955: 1.8 angstrom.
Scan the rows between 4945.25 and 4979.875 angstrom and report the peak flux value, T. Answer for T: 9.19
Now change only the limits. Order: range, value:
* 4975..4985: 9.13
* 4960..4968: 8.6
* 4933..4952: 8.89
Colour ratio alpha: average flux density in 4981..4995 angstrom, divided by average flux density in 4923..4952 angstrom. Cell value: 1.1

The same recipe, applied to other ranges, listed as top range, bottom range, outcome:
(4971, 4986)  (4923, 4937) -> 1.04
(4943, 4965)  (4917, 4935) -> 0.94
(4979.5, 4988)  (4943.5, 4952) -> 1.18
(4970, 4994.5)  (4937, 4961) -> 1.11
